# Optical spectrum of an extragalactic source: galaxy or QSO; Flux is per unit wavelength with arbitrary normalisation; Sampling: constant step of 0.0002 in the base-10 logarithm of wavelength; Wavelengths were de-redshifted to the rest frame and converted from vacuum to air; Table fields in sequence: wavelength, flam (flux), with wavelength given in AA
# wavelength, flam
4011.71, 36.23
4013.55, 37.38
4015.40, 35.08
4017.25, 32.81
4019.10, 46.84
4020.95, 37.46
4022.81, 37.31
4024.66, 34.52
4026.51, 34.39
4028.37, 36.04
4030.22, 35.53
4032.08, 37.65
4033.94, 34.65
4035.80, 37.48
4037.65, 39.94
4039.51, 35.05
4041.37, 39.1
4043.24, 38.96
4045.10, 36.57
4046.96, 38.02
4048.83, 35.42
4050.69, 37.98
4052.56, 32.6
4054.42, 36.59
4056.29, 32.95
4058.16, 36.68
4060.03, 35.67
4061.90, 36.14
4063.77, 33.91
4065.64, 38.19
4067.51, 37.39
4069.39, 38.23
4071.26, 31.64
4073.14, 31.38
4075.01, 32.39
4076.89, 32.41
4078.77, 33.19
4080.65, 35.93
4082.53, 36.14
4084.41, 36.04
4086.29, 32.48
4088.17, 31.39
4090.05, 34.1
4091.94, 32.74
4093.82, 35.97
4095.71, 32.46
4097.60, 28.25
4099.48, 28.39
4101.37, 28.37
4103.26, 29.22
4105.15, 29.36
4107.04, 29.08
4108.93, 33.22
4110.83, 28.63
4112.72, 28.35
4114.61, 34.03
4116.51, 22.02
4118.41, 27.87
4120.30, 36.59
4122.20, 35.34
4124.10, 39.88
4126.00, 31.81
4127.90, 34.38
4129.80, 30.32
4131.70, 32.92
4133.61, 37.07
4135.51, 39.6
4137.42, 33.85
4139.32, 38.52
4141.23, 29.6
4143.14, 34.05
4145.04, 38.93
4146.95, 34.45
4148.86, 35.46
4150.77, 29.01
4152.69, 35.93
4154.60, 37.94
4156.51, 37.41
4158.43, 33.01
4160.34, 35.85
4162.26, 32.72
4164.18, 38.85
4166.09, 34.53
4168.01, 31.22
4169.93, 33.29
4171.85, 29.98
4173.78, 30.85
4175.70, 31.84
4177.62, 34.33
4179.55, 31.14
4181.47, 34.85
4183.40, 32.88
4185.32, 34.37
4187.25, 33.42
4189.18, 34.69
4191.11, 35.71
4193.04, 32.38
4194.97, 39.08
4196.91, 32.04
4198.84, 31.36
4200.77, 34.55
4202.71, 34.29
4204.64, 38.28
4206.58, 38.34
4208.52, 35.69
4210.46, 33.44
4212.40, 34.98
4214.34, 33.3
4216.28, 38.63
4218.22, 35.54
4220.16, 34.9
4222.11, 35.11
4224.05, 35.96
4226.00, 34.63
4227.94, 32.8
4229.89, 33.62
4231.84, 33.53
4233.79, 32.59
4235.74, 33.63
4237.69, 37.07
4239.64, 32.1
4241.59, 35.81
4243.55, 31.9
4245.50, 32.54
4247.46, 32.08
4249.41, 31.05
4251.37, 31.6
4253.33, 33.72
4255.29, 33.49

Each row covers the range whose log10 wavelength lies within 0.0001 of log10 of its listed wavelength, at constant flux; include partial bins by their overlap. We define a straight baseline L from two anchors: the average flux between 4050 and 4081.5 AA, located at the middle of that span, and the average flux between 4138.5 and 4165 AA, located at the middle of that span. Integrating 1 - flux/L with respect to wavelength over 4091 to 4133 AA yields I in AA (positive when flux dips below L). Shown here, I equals 4.3 AA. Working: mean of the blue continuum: 34.9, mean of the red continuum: 35.1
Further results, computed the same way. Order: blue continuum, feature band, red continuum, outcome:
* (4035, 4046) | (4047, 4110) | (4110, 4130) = 2.6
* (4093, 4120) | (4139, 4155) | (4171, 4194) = -1.6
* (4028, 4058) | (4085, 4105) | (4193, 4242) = 2.6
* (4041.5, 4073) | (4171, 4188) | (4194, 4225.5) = 1.4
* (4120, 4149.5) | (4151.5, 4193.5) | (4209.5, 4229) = 1.3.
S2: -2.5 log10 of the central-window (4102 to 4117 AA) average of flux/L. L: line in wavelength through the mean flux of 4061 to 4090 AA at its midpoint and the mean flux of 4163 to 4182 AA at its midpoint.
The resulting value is 0.16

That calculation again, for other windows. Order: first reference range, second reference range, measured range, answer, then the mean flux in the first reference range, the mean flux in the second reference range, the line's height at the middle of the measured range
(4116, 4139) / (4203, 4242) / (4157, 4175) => 0.03 mag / 33.8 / 35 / 34.3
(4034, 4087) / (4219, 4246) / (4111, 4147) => 0.05 mag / 35.7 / 34.1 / 35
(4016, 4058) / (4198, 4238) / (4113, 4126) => 0.11 mag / 36.7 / 34.8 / 35.9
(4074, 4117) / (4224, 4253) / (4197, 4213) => -0.07 mag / 31.6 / 33.3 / 32.9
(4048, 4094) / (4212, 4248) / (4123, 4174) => 0.00 mag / 34.7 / 34.3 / 34.5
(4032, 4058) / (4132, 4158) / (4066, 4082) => 0.06 mag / 36.6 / 35.4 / 36.3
